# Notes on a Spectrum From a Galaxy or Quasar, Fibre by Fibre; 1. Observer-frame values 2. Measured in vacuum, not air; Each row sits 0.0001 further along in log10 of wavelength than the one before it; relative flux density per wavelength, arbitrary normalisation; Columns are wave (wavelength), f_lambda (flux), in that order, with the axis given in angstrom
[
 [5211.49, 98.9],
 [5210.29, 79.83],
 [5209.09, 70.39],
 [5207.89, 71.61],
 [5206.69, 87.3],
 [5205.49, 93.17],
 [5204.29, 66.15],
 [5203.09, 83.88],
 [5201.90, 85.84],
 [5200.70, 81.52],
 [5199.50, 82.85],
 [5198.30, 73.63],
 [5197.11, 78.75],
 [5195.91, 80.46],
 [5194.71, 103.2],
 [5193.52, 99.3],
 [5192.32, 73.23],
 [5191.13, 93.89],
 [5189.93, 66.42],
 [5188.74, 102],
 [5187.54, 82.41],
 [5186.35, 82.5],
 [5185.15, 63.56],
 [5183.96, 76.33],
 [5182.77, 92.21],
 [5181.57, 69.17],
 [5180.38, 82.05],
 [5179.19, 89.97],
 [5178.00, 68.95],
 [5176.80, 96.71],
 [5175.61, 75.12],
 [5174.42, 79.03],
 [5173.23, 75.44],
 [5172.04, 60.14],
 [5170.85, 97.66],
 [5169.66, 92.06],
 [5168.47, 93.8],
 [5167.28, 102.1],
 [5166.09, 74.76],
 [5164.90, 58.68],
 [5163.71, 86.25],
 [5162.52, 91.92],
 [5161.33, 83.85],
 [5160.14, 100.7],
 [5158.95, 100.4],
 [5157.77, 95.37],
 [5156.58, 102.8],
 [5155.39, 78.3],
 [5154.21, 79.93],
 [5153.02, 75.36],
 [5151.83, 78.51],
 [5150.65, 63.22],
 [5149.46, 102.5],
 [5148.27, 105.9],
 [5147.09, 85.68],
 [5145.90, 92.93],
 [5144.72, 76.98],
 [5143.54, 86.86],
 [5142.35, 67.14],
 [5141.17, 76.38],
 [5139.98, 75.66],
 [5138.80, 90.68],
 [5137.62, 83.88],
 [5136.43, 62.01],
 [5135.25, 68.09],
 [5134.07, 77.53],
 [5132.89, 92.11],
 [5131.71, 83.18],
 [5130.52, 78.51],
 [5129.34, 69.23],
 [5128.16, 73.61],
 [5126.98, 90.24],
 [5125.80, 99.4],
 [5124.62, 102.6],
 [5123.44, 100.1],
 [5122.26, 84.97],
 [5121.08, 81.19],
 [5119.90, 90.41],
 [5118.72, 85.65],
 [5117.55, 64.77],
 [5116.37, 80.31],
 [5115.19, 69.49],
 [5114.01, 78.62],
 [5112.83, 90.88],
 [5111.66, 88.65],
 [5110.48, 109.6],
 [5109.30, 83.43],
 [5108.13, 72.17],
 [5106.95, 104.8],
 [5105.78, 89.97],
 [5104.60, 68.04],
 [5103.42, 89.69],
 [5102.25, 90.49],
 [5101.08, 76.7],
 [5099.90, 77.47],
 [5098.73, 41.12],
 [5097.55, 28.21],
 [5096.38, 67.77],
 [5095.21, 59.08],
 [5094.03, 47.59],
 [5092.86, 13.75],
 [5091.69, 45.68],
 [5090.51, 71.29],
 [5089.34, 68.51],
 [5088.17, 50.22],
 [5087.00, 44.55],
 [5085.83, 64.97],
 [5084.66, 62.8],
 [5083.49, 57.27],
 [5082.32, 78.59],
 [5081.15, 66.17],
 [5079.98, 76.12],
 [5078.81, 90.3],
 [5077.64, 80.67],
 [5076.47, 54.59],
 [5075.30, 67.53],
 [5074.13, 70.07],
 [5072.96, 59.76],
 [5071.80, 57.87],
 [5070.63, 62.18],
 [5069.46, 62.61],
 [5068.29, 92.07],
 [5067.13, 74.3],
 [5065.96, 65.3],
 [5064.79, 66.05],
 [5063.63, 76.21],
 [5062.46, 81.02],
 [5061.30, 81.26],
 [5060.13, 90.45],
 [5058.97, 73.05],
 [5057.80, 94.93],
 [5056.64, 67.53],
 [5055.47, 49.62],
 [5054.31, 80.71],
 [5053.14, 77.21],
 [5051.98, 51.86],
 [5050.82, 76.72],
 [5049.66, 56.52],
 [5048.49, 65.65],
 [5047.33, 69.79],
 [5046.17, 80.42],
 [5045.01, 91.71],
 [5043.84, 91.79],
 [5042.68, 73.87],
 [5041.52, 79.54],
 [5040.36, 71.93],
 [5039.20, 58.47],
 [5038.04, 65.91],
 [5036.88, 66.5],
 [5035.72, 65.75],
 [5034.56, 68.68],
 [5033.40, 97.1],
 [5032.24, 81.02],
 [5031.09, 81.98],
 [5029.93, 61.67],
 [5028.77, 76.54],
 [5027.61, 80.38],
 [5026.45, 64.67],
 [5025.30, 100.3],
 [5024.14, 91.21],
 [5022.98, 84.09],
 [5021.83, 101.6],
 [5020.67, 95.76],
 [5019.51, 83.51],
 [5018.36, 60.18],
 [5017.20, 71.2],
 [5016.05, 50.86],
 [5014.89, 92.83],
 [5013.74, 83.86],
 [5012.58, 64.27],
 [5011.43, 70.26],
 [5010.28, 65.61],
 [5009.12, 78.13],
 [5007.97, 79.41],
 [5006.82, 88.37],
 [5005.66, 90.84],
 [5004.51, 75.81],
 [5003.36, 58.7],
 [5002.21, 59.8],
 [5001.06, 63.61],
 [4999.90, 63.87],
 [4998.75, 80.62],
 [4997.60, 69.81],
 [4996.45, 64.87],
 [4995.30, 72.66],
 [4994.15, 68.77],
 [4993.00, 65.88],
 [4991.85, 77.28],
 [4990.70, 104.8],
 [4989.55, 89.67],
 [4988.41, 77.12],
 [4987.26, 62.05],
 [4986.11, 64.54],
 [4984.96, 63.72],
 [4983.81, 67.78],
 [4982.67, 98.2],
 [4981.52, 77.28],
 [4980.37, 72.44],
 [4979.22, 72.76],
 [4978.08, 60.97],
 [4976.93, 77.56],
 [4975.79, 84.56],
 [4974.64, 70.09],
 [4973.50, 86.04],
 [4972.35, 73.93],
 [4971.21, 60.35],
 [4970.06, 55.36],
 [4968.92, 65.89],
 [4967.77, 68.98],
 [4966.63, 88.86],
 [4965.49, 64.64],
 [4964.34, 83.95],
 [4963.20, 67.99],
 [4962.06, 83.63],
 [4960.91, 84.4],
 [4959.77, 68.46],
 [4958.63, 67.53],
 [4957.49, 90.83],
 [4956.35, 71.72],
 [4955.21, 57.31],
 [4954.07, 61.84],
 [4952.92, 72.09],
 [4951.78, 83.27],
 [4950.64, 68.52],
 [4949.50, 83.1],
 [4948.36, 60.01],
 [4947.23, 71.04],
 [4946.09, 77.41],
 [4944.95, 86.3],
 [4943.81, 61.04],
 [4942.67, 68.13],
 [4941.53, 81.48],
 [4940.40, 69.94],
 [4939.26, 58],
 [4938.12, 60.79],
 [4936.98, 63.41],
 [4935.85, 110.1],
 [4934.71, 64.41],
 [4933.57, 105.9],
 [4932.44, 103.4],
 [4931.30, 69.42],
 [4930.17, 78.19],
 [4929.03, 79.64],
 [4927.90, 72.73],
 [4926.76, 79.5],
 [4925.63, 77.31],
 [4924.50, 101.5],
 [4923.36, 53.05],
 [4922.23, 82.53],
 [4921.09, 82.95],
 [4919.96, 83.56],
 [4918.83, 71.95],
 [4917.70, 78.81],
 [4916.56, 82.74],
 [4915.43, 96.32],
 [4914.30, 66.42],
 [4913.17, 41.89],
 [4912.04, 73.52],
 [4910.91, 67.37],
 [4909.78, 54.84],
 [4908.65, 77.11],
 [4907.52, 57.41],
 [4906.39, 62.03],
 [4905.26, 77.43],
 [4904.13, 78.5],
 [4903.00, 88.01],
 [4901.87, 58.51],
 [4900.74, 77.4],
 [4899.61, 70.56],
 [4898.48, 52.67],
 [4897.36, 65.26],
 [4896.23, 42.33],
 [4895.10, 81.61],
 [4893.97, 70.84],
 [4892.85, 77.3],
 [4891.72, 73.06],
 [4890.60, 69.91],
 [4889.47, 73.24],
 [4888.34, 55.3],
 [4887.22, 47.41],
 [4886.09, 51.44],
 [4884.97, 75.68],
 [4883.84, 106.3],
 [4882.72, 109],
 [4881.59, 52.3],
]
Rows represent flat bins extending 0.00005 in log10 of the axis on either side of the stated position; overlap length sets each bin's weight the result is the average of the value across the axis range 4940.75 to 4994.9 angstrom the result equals 73.8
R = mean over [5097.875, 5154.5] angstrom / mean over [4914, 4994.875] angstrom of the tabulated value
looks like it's 1.09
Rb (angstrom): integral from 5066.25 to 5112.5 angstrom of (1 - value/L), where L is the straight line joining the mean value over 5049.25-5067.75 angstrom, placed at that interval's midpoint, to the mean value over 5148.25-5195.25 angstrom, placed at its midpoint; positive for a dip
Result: 4.7 angstrom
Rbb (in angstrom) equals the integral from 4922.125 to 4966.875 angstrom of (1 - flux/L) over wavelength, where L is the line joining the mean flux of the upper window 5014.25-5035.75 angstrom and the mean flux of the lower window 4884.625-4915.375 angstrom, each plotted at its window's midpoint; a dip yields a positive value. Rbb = -2.8 angstrom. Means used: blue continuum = 66.6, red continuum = 79.8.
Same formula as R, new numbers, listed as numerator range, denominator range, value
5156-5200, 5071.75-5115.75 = 1.23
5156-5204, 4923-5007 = 1.13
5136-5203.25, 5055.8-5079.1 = 1.15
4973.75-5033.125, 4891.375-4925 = 1.06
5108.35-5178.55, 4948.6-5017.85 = 1.14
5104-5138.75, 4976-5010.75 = 1.13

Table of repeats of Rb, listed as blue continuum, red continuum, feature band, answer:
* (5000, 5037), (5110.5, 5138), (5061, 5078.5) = 2.08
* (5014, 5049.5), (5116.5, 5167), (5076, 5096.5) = 4.97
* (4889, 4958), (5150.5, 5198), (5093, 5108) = 2.29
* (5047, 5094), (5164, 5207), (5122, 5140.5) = -2.00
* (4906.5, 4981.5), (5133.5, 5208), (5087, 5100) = 4.77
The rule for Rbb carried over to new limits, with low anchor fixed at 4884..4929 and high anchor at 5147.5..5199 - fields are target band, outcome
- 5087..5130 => 3.41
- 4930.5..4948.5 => -0.86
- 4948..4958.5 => 0.17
